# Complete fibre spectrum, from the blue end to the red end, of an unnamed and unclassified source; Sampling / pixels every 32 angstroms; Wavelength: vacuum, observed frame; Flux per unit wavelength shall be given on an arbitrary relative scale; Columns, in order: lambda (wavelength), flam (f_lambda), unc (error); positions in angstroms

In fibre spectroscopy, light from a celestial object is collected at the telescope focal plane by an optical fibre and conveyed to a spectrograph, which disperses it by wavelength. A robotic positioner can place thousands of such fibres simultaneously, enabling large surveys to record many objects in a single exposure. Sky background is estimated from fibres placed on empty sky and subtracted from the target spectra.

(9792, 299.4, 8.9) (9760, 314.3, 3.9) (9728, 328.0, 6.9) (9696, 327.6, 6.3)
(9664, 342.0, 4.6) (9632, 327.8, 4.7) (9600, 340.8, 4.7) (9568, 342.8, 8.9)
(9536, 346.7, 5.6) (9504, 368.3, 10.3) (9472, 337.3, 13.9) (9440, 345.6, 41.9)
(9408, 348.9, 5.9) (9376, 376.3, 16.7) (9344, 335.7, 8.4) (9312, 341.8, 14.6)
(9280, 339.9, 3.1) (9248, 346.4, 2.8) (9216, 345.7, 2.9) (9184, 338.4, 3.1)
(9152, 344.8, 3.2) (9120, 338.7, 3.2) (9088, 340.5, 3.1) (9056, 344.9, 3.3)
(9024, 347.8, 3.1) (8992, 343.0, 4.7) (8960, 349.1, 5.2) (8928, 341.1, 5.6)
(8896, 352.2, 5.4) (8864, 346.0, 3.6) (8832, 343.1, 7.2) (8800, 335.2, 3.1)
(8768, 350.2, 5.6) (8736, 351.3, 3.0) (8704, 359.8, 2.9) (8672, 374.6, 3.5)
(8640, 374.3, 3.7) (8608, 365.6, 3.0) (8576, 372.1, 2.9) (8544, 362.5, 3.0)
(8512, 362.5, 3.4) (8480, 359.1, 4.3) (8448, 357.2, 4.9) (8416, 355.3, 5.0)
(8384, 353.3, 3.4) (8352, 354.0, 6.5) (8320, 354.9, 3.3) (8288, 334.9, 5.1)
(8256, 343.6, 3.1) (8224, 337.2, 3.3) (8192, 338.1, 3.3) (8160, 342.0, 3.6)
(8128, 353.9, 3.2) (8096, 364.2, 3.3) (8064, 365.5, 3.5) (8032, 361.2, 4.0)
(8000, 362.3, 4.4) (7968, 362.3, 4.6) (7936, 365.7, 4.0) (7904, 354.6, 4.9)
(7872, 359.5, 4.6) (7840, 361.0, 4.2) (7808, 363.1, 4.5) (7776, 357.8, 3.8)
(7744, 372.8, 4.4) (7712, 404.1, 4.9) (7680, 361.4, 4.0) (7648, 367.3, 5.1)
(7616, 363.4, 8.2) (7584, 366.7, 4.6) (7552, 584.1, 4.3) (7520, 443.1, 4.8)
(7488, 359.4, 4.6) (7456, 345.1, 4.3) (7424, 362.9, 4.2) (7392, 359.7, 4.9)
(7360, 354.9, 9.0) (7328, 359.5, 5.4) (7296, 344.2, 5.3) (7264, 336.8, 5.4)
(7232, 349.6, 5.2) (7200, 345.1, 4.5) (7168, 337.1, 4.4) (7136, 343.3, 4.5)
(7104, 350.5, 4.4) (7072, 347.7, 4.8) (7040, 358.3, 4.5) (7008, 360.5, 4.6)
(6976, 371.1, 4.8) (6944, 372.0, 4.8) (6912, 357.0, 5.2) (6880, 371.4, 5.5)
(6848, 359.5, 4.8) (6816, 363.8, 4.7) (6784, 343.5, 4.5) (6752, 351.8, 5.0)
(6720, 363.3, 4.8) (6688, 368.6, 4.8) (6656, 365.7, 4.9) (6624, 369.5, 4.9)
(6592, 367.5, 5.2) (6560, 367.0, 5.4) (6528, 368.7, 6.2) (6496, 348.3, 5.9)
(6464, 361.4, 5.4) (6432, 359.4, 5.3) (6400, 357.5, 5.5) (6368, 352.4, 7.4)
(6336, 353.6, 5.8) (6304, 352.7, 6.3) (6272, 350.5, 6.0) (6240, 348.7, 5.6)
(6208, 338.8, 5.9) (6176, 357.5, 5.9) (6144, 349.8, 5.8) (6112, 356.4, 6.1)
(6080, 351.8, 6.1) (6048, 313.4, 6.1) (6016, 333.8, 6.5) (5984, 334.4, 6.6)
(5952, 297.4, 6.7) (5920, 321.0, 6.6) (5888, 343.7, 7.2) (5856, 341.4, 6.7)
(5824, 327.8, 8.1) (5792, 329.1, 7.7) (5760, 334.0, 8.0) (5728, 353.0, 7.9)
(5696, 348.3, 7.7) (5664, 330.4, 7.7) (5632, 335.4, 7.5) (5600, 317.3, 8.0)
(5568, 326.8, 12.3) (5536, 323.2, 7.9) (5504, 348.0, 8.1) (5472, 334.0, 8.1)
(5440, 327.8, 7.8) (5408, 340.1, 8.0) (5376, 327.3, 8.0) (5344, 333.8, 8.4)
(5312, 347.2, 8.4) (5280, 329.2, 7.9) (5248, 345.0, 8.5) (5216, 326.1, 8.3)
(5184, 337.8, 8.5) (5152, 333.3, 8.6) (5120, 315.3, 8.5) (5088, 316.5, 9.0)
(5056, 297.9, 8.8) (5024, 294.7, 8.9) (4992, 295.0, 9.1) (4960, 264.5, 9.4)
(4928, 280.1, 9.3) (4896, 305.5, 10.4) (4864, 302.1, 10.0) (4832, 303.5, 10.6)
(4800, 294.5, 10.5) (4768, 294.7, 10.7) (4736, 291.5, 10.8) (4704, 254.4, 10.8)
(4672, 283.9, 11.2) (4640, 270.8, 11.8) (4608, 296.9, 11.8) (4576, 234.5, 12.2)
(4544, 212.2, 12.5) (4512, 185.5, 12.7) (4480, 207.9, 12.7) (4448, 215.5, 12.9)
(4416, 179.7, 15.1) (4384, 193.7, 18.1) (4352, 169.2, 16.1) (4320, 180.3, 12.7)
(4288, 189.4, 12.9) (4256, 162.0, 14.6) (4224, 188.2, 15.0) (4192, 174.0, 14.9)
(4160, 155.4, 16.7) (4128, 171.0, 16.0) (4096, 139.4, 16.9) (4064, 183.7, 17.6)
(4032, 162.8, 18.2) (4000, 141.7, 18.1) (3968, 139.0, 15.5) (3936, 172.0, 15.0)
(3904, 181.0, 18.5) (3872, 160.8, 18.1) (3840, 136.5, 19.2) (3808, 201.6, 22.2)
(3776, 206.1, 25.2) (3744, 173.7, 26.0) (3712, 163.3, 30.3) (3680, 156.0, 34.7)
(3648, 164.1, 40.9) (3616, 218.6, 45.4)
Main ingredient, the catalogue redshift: 0.148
